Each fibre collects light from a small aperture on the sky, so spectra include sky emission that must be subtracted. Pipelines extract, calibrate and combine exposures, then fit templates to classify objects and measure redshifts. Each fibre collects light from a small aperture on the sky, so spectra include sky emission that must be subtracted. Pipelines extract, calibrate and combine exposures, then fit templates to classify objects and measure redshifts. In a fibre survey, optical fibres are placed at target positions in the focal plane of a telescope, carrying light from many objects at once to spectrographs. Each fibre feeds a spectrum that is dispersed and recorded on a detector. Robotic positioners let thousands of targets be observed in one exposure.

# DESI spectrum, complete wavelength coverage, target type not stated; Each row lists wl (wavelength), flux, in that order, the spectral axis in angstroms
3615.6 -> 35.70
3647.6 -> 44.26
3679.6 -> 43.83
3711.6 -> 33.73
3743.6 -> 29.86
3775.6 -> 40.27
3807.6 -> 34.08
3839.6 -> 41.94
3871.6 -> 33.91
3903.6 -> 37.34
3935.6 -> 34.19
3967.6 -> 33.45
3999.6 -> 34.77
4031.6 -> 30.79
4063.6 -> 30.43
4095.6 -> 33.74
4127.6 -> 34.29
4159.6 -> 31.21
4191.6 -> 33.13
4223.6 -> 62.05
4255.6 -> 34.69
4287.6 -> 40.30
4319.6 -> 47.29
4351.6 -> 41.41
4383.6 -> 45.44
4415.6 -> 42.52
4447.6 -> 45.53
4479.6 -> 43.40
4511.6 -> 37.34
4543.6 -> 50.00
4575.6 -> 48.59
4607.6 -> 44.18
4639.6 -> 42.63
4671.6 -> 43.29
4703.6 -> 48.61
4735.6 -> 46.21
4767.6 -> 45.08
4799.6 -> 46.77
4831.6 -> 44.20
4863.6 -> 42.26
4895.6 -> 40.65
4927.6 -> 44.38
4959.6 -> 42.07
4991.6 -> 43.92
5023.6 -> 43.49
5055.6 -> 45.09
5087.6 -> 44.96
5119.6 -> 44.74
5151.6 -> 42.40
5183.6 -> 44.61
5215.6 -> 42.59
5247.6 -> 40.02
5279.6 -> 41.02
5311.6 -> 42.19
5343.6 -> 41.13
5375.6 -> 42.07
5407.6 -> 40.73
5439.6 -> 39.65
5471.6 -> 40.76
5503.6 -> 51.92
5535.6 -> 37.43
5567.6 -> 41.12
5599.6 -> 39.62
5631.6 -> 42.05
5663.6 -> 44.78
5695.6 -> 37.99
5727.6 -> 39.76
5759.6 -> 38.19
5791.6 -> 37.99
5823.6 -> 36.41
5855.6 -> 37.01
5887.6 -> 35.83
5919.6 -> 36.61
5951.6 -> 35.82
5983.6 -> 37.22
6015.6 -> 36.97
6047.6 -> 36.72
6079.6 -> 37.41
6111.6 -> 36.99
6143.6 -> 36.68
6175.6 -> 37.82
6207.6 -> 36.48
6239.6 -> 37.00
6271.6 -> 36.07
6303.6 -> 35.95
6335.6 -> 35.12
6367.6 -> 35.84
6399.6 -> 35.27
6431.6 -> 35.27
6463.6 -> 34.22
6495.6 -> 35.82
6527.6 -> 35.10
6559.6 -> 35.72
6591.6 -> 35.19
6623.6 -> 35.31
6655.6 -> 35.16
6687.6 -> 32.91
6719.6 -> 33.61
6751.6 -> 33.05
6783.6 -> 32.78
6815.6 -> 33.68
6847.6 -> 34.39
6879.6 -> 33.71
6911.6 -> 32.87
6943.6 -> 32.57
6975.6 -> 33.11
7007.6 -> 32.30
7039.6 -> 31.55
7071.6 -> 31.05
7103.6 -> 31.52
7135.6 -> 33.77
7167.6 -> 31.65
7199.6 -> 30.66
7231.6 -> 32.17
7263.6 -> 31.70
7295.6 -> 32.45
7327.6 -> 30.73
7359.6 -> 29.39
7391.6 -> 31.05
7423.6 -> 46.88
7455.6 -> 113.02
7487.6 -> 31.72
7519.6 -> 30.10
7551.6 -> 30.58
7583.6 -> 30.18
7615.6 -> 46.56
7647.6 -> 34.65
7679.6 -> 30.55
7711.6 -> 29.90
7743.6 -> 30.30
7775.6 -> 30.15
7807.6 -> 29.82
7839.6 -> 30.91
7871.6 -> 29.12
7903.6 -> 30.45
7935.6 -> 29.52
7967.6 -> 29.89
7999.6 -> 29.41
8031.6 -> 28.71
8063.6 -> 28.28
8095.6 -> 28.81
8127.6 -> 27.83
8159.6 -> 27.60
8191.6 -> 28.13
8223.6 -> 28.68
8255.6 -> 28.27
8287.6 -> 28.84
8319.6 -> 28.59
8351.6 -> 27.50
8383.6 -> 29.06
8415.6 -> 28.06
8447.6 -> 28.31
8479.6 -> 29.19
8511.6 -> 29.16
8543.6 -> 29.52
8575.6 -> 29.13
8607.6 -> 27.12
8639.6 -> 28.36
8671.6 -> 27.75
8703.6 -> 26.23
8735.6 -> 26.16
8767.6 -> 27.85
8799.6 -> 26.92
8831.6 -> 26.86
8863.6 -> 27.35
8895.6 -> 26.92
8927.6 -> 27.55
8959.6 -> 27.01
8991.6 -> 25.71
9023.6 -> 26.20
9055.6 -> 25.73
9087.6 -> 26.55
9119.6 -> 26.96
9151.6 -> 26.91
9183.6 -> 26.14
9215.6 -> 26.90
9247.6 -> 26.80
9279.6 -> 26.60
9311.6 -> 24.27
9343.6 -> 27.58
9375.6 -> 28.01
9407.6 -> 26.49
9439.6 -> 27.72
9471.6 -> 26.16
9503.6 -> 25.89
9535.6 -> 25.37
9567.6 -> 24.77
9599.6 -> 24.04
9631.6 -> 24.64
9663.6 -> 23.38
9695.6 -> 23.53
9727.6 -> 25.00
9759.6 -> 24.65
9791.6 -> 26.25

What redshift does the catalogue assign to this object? 0.134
